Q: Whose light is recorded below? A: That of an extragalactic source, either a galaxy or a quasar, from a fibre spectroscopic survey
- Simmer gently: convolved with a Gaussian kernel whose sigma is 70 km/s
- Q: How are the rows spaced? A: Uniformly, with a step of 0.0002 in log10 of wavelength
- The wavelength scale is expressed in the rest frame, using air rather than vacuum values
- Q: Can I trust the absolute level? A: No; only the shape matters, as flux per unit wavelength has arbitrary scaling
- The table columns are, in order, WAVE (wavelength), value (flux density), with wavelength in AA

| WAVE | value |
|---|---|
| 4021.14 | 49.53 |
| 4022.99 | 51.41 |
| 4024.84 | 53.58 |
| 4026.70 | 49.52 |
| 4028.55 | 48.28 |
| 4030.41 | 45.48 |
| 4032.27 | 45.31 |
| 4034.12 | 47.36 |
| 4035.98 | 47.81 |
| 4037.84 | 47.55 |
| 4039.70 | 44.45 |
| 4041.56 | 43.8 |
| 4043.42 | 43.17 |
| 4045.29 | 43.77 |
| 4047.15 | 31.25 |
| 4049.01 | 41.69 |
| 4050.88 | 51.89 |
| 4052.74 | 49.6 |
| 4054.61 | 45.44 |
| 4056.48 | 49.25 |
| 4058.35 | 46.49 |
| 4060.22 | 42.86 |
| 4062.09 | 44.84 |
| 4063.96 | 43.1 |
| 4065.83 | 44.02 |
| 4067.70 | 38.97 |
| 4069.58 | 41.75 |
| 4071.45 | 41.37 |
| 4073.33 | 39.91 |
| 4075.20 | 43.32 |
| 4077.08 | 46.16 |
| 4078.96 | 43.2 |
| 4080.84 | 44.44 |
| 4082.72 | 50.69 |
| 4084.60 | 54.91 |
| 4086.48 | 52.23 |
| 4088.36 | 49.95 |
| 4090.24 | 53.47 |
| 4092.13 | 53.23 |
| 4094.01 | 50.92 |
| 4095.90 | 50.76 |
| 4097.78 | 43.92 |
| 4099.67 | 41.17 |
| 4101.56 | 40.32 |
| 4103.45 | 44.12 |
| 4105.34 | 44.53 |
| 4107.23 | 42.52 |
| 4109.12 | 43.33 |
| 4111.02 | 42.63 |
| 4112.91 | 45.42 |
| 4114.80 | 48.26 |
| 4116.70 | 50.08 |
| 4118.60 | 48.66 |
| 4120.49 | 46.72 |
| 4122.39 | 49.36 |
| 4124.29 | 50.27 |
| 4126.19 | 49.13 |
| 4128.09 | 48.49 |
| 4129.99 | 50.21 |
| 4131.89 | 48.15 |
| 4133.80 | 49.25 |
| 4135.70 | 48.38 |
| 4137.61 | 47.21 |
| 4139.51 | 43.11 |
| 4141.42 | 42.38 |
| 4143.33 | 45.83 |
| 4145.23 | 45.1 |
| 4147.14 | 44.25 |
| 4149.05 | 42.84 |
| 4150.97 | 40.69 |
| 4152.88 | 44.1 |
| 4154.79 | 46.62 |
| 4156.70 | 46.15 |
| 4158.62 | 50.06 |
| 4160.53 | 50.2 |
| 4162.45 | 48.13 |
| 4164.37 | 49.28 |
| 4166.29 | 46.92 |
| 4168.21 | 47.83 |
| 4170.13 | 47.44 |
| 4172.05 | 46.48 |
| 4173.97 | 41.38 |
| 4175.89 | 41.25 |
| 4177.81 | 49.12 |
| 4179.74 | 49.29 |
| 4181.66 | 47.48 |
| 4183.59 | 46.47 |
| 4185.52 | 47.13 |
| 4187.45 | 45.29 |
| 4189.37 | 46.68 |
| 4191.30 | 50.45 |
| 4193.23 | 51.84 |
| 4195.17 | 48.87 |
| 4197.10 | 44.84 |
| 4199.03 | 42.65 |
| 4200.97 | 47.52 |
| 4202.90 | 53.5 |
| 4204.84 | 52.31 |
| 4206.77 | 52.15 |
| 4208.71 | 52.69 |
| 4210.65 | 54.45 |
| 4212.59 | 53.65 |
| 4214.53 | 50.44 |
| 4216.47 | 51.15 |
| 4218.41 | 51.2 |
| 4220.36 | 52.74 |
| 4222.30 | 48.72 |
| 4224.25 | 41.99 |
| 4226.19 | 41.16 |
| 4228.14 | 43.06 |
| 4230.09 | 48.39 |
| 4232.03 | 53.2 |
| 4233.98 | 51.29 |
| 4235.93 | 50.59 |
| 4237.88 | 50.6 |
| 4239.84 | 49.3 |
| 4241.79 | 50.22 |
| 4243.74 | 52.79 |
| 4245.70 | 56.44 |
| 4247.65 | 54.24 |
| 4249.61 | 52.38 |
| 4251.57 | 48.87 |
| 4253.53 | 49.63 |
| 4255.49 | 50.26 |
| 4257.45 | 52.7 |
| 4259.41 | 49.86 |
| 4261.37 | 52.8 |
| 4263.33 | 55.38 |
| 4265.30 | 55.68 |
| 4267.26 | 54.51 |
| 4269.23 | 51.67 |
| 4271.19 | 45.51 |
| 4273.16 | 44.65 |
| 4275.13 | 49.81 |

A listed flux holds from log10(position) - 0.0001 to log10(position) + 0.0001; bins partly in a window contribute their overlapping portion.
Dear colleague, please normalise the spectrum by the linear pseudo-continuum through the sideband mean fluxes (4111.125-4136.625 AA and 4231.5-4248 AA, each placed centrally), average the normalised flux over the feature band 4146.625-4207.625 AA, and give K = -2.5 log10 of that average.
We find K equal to 0.065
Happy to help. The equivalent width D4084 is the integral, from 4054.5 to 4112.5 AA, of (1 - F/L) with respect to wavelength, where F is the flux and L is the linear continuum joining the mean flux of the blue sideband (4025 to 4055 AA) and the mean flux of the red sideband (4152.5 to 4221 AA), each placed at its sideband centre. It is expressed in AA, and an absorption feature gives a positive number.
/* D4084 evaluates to 1.1 AA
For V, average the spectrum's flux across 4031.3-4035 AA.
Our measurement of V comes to 46.4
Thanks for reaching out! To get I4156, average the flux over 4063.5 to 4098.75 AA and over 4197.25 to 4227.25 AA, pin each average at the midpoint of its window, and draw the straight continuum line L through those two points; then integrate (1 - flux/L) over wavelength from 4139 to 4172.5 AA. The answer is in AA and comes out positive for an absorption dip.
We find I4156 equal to 1.63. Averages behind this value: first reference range 46.7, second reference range 49.6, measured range 46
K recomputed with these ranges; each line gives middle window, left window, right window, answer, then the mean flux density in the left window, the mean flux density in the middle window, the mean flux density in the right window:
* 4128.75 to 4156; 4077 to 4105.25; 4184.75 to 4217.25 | 0.07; 47.9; 45.6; 49.8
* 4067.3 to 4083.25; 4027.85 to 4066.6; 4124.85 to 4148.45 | 0.06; 45.1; 43.3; 46.8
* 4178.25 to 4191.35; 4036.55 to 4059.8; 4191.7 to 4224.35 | 0.05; 44.9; 47.4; 50.3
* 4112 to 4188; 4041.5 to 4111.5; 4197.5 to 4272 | 0.02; 45.3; 46.9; 50.7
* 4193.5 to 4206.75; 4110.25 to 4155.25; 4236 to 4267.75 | 0.02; 46.6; 48.7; 52.1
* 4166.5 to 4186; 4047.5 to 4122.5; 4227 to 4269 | 0.06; 46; 46.4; 51.5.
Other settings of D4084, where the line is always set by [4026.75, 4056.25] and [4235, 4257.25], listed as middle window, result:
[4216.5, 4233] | 1.0 AA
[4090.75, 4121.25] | 0.7 AA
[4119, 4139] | -0.3 AA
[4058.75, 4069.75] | 0.8 AA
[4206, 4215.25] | -0.4 AA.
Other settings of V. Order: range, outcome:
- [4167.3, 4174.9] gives 45.8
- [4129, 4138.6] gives 48.6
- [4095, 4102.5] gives 44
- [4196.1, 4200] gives 43.8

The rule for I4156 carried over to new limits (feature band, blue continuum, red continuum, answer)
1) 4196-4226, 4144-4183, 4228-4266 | -0.32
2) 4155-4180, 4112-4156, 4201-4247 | 0.52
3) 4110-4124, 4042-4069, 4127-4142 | -0.26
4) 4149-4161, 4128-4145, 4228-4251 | 0.45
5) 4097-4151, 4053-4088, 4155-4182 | 0.61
